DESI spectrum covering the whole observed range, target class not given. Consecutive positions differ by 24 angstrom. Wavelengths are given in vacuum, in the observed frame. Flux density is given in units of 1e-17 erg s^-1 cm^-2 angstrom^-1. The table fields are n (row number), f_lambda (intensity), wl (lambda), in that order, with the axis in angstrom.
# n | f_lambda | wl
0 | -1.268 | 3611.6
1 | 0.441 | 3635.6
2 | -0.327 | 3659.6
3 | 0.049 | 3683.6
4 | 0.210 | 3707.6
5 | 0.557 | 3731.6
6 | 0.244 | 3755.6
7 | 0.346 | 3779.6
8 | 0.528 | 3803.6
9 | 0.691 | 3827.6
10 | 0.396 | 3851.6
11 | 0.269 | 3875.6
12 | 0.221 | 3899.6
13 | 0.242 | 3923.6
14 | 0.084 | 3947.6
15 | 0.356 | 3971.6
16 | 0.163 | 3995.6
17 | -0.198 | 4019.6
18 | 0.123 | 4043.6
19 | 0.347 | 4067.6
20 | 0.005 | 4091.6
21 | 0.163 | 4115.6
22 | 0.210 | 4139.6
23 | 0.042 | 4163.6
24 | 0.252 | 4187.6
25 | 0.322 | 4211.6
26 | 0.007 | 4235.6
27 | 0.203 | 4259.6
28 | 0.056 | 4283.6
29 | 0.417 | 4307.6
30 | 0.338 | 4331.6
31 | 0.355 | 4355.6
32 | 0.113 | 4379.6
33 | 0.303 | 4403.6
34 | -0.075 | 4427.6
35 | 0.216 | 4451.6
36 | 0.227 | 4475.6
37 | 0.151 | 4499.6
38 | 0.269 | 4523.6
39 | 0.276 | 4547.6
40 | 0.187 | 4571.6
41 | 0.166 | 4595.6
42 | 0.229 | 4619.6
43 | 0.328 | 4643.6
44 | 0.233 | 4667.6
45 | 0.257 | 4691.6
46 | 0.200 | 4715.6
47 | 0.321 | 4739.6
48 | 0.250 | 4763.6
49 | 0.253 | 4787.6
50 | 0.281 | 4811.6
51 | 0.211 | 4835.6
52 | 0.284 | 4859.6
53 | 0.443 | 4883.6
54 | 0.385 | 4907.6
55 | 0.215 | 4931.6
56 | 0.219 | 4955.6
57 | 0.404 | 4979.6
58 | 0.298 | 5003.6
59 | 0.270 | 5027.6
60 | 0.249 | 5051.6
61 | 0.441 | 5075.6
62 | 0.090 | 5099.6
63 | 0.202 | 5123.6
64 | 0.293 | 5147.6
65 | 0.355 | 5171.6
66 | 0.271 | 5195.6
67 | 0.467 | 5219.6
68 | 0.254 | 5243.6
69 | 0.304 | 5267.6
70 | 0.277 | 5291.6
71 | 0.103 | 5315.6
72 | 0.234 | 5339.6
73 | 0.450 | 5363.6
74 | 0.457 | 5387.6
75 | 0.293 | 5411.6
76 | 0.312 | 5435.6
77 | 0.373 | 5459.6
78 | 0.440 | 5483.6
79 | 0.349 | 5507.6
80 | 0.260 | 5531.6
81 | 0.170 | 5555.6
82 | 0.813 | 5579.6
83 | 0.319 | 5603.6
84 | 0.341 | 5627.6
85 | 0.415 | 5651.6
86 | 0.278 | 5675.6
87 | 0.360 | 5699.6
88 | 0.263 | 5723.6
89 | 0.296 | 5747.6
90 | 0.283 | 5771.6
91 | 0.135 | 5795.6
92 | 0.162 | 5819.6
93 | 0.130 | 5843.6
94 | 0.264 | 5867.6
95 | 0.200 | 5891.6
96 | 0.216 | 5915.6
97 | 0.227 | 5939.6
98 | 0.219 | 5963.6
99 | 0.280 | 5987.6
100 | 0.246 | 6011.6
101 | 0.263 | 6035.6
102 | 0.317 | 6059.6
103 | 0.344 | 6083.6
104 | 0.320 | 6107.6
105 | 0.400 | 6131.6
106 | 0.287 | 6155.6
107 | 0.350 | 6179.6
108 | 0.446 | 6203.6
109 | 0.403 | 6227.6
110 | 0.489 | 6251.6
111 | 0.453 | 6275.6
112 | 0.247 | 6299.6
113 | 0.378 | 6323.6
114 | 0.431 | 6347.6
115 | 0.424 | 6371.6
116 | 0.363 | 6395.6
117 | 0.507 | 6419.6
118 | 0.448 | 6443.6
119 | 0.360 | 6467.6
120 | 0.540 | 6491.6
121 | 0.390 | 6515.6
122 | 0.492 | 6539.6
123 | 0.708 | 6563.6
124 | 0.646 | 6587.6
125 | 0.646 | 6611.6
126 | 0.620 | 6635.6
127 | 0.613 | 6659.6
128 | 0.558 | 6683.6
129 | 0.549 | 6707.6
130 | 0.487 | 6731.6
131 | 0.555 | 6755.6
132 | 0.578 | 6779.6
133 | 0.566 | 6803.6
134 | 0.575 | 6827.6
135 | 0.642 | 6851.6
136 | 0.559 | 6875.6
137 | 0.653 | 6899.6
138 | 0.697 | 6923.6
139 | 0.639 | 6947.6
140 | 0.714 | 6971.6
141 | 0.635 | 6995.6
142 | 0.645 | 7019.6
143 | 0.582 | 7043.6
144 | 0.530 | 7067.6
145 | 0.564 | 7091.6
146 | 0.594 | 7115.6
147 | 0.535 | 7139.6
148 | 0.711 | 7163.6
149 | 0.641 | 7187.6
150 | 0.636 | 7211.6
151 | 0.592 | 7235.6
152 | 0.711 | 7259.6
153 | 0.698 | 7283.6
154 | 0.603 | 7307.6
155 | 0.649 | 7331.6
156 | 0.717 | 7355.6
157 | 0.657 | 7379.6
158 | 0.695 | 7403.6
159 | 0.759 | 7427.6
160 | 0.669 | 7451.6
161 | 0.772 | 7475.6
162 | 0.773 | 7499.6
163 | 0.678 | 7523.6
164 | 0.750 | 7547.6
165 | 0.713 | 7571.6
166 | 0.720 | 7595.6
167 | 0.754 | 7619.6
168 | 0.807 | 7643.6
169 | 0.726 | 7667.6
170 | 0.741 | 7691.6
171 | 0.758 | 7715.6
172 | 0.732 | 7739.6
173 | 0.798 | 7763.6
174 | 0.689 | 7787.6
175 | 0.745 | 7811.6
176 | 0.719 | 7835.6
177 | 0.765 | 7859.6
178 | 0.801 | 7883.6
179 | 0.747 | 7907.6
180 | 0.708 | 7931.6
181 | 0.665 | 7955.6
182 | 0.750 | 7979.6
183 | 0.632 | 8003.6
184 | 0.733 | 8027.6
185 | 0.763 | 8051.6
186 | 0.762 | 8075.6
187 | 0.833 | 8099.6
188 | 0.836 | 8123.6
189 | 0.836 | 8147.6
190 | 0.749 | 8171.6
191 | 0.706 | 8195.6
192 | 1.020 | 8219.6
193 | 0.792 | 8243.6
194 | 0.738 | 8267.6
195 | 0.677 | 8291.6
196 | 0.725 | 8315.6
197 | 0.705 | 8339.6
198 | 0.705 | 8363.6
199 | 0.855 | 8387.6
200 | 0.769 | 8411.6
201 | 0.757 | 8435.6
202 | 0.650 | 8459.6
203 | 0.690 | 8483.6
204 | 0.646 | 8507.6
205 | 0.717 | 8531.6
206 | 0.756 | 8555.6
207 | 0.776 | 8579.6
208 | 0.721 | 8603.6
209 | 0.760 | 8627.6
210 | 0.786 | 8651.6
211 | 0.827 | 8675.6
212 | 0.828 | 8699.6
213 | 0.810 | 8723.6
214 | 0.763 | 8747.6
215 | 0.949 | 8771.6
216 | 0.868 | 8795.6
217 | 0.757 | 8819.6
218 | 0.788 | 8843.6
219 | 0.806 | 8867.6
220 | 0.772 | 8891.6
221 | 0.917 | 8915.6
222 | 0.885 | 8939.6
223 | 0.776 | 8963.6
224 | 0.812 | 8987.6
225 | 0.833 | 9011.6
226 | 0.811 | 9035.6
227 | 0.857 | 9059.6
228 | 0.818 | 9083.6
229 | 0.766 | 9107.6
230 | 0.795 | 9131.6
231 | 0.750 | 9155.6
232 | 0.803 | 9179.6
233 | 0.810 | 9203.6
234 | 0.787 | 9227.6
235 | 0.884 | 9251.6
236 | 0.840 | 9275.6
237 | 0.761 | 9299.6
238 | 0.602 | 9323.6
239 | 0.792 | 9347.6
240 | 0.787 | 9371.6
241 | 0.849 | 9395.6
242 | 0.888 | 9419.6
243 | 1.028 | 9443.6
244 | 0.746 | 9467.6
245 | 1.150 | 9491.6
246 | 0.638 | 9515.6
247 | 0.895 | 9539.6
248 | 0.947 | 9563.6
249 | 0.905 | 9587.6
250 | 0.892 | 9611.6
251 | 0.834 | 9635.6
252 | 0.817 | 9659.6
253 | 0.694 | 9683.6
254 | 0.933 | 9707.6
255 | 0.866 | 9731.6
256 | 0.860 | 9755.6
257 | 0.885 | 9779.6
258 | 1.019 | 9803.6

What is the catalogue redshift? 0.643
